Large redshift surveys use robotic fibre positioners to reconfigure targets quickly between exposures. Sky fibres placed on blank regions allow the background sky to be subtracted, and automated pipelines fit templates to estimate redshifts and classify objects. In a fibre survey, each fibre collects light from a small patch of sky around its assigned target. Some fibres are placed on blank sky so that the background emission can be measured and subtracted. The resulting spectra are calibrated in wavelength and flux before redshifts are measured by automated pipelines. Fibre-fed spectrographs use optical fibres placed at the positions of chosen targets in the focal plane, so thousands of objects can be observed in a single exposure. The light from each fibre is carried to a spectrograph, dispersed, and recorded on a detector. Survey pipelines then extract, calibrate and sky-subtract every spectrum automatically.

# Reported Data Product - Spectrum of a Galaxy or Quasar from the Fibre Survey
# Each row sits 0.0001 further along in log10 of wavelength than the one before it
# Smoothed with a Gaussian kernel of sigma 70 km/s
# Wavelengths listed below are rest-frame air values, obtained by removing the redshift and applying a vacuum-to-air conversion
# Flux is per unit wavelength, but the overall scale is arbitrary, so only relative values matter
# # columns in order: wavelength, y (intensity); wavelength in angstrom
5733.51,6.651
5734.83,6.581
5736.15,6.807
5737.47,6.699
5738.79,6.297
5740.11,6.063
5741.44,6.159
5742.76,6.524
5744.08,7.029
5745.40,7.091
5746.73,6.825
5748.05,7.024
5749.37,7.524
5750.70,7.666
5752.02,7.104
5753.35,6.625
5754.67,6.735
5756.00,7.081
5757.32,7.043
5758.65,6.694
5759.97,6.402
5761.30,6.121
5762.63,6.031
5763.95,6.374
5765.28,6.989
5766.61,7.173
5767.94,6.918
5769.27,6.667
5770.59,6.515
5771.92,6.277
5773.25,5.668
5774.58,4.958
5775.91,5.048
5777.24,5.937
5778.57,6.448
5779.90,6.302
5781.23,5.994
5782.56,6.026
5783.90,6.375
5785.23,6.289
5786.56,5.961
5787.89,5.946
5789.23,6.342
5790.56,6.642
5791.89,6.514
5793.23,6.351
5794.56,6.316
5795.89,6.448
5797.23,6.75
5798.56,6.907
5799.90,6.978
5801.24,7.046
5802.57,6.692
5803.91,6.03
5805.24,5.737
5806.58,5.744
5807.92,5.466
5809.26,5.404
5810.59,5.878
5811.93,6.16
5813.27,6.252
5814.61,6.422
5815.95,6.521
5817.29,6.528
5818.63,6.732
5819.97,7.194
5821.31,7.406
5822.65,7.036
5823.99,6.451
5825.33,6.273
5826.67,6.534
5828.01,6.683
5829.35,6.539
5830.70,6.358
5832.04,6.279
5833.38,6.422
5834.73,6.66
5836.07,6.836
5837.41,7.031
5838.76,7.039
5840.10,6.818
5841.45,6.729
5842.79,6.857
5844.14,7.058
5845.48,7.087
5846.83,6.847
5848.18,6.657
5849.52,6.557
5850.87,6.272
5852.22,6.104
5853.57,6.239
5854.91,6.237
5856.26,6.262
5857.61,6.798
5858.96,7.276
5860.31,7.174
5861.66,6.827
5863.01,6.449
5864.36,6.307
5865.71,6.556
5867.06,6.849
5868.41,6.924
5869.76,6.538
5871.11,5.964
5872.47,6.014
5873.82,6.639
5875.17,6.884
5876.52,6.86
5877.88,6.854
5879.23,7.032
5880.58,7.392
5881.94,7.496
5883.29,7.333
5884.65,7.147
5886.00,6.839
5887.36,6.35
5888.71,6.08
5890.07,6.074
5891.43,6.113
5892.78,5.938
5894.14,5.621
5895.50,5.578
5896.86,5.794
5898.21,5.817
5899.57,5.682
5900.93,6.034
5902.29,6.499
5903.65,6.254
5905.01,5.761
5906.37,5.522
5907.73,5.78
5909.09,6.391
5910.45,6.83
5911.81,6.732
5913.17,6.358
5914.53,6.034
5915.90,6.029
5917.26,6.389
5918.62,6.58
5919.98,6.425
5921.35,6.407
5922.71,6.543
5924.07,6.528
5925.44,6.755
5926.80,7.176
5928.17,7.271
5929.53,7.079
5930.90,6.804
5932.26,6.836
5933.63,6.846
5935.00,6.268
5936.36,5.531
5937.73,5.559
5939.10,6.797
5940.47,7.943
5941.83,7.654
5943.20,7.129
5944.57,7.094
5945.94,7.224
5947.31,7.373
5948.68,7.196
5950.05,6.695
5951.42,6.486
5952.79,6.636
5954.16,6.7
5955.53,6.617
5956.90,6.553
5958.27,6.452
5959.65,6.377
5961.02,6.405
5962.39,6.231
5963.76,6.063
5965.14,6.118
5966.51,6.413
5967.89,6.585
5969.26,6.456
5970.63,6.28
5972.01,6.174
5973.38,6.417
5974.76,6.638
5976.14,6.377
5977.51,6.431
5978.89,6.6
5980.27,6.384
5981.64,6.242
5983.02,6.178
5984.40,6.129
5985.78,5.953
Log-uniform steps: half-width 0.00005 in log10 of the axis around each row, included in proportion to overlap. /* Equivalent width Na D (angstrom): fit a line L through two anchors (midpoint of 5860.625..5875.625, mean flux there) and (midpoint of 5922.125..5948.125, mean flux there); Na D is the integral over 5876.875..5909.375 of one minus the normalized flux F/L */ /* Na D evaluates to 1.7 angstrom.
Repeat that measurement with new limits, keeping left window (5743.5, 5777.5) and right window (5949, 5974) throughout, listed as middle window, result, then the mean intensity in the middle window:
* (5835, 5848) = -0.73 angstrom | 6.9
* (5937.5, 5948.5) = -1.21 angstrom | 7.16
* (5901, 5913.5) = 0.50 angstrom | 6.22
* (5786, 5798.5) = 0.35 angstrom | 6.4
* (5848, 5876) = -0.12 angstrom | 6.55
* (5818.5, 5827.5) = -0.35 angstrom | 6.81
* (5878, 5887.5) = -0.89 angstrom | 7.11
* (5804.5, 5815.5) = 1.12 angstrom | 5.9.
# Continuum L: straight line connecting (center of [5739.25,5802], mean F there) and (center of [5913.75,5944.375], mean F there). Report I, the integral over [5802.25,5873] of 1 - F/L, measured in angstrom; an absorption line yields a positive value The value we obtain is 0.6 angstrom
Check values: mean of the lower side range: 6.51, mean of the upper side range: 6.67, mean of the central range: 6.52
